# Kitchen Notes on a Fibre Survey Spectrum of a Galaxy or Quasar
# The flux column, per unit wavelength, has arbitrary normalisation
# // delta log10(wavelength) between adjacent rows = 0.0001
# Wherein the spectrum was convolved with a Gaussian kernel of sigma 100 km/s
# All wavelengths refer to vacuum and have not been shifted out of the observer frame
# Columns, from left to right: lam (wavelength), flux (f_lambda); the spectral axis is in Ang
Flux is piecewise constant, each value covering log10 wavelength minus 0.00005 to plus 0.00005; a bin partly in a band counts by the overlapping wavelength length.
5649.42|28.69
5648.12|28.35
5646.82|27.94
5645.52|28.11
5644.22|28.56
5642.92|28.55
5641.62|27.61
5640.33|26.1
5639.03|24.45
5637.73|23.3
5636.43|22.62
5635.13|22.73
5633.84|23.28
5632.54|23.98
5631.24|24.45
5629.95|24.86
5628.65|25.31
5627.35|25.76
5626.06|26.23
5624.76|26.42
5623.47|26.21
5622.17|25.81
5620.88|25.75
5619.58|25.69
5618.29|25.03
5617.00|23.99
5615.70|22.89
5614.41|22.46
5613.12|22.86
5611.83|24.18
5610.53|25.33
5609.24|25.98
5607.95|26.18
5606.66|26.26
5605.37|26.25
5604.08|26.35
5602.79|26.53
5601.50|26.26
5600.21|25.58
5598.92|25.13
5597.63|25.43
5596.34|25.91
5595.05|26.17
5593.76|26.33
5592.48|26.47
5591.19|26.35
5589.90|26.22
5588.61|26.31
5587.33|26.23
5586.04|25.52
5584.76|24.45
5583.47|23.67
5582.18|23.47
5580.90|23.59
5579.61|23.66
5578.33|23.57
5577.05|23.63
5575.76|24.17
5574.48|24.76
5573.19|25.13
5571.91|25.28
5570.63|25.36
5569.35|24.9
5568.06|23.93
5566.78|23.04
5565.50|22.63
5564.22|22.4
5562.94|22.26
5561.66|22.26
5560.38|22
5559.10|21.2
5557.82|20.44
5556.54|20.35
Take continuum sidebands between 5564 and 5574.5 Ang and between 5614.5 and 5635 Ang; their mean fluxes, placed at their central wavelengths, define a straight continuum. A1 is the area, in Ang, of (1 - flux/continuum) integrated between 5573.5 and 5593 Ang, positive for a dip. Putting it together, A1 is -0.3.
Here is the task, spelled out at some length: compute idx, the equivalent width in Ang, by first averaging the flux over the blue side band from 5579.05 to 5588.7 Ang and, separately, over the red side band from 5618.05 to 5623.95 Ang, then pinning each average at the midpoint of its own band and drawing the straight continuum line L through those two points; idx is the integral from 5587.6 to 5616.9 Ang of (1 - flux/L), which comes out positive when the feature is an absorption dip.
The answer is -0.46 Ang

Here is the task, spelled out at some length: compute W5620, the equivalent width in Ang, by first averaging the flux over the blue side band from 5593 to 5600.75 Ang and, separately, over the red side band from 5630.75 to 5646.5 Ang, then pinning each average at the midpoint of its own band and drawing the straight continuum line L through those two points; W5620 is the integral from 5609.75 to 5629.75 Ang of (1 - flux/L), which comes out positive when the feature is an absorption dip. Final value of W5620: 0.5 Ang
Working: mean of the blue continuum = 25.8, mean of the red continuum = 25.4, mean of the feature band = 24.9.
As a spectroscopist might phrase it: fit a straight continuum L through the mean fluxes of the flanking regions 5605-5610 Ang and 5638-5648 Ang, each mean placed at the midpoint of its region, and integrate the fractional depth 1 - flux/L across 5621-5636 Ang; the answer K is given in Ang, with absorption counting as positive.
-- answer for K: 1.01 Ang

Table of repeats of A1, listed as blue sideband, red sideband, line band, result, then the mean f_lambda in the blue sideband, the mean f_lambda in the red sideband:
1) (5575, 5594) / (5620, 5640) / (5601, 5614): -0.4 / 24.9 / 24.8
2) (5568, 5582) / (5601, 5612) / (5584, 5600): -0.4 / 24.4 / 26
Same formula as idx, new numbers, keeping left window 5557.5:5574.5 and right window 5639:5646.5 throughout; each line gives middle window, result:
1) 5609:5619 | 0.73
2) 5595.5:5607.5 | -0.36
